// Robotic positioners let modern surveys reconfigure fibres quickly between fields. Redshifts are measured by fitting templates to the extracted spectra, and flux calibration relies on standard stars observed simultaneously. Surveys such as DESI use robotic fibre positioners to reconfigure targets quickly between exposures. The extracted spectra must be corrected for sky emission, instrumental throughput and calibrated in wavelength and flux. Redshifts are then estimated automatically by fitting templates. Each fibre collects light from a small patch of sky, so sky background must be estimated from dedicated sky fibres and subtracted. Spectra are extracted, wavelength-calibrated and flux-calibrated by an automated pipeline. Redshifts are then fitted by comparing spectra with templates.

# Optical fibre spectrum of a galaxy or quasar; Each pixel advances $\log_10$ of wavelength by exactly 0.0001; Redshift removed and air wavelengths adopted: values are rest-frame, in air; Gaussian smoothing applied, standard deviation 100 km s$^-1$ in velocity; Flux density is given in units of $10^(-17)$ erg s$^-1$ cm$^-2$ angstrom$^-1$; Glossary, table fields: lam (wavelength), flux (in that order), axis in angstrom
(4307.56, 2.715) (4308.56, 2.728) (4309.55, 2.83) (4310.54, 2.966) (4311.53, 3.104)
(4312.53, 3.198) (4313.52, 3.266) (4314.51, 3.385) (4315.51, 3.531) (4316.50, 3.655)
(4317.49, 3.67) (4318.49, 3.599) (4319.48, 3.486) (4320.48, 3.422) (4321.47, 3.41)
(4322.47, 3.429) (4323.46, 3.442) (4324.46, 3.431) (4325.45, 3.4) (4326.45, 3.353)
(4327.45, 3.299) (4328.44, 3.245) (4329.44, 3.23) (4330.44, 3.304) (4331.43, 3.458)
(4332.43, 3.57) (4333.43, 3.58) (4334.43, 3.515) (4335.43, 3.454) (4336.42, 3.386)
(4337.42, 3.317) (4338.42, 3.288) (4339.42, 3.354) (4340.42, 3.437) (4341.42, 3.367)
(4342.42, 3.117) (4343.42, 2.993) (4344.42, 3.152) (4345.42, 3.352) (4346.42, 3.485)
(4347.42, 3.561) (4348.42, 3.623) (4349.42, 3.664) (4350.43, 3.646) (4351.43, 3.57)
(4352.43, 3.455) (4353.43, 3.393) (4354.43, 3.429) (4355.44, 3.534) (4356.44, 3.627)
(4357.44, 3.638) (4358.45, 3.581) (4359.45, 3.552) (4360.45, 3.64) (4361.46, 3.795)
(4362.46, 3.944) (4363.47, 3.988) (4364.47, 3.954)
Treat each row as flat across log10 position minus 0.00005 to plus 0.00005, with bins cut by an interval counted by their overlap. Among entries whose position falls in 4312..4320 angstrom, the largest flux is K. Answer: 3.67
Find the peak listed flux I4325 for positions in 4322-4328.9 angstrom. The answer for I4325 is 3.442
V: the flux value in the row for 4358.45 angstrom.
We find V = 3.581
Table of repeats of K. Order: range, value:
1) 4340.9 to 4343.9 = 3.367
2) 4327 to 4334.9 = 3.58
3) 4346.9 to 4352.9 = 3.664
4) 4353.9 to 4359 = 3.638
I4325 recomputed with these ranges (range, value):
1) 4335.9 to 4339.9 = 3.386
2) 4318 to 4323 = 3.599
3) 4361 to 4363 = 3.944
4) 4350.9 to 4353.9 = 3.57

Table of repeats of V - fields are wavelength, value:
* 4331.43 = 3.458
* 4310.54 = 2.966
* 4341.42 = 3.367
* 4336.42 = 3.386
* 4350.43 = 3.646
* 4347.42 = 3.561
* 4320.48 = 3.422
